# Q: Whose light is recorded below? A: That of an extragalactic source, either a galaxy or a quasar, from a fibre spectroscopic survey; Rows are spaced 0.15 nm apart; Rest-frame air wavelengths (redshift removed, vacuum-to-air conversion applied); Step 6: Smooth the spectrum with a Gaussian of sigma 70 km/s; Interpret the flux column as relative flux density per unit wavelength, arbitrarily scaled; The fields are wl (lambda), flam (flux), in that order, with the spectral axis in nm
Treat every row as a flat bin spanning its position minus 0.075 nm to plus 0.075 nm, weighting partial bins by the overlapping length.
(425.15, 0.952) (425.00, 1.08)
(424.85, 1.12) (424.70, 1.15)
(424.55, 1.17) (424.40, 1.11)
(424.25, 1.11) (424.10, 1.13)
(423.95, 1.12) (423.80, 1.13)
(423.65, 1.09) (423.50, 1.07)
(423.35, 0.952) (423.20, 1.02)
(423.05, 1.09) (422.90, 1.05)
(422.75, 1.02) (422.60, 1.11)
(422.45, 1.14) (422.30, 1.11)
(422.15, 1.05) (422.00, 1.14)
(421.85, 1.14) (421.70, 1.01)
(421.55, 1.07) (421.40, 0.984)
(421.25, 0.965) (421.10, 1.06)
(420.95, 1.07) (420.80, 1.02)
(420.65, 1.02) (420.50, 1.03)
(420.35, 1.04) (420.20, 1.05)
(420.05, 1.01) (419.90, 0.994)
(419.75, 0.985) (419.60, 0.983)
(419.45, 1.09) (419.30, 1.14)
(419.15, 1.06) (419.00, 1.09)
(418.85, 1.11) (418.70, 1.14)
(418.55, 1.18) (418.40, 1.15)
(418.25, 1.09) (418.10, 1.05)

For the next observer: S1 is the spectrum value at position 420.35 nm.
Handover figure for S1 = 1.04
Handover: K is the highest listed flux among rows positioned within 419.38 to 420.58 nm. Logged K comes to 1.09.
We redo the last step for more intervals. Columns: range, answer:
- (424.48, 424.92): 1.17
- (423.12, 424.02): 1.13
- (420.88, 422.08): 1.14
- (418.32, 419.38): 1.18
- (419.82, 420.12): 1.01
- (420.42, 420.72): 1.03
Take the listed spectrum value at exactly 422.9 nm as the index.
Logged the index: 1.05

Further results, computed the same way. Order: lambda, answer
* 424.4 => 1.11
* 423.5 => 1.07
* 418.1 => 1.05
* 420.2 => 1.05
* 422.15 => 1.05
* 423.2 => 1.02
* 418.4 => 1.15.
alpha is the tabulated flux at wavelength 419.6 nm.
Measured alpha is 0.983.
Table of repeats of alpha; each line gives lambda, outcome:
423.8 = 1.13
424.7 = 1.15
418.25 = 1.09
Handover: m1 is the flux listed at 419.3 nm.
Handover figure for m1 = 1.14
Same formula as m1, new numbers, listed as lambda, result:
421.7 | 1.01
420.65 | 1.02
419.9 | 0.994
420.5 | 1.03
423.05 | 1.09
